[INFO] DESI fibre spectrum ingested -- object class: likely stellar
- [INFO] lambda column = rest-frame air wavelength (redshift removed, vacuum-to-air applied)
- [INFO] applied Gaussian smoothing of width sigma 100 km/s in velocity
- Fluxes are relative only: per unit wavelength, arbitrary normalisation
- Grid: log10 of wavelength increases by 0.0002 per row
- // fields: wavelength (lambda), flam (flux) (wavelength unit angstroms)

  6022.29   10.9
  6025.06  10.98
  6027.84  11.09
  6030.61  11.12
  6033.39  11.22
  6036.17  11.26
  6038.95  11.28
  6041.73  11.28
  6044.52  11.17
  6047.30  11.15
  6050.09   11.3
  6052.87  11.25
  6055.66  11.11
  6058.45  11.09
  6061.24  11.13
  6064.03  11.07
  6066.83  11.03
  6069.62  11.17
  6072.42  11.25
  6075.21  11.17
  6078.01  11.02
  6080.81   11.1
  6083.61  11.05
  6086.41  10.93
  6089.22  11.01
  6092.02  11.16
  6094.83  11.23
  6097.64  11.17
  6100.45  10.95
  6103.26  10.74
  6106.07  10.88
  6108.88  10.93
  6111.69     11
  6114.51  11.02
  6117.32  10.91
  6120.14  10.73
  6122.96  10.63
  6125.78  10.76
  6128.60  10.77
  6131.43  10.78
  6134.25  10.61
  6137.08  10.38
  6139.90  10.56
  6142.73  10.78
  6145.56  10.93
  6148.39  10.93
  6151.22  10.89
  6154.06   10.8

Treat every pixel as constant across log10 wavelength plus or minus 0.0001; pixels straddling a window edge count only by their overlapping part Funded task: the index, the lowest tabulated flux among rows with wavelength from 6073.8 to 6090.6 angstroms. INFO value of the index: 10.93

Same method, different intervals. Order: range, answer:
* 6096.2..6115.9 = 10.74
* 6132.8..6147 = 10.38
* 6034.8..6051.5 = 11.15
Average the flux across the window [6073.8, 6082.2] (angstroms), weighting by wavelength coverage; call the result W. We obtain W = 11.1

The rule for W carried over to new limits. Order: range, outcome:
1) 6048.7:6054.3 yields 11.3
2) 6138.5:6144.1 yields 10.7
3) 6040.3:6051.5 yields 11.2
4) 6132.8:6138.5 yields 10.5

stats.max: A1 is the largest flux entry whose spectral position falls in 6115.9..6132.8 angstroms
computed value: 10.91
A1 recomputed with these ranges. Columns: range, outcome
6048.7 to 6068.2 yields 11.3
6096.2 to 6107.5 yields 11.17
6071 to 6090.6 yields 11.25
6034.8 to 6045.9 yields 11.28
